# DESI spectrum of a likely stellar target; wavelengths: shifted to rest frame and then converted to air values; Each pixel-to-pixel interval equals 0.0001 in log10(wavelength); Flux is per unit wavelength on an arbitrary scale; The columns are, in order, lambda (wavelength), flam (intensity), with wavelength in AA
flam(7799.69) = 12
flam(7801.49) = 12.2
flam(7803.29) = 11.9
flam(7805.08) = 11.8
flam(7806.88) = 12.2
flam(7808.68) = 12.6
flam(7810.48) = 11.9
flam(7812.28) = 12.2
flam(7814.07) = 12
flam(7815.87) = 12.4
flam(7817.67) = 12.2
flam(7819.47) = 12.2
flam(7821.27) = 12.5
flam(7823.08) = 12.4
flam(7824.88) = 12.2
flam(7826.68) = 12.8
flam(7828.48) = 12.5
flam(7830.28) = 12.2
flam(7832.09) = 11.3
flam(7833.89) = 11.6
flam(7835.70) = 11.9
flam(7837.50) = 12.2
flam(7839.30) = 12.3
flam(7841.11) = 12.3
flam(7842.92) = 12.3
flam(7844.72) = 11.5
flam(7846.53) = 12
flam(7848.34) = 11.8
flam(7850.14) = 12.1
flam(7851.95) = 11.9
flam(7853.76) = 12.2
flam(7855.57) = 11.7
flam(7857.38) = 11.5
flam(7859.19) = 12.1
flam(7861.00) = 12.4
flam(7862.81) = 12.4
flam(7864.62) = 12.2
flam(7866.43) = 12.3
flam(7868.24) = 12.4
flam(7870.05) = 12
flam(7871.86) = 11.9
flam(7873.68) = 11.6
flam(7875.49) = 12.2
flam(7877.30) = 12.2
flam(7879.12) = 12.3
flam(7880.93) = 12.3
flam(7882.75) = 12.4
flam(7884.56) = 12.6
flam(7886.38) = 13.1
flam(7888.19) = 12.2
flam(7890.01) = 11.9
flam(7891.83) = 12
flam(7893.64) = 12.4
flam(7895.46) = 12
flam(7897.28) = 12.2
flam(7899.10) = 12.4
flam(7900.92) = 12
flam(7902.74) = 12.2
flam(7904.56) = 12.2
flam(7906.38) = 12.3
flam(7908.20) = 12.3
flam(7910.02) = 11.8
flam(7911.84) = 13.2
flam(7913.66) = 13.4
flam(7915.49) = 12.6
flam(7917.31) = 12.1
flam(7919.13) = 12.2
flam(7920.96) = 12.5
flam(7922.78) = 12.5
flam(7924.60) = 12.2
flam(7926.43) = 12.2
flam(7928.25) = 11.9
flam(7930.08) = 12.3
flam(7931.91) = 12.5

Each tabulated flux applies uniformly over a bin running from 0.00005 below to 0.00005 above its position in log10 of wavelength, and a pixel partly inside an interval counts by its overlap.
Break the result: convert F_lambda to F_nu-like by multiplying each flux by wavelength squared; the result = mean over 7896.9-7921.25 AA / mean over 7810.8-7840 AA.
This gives 1.0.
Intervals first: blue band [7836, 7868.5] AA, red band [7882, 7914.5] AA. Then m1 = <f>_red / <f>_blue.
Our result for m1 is 1.02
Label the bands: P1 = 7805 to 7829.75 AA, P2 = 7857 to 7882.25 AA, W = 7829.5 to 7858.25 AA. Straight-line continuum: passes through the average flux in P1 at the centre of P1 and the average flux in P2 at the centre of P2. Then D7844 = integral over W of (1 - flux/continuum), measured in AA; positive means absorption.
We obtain 0.7 AA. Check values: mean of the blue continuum 12.3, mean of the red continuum 12.1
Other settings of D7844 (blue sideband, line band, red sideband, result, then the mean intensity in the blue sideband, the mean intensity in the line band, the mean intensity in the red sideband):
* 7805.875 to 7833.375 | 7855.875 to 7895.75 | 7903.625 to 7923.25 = 0.56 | 12.2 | 12.2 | 12.5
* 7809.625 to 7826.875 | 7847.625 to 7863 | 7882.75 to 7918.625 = 0.39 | 12.3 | 12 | 12.4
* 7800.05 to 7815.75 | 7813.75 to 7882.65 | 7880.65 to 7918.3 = 0.59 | 12.1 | 12.1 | 12.4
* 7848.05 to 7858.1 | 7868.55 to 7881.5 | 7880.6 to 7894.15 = 0.12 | 11.9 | 12.1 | 12.4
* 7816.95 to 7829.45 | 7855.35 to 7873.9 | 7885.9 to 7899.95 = 0.36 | 12.4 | 12.1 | 12.3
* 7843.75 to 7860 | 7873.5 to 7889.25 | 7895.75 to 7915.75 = -0.25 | 11.9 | 12.4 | 12.4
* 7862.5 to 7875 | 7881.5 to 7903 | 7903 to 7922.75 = 0.01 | 12.1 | 12.3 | 12.5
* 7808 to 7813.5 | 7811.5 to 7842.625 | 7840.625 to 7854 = -0.19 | 12.2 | 12.2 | 12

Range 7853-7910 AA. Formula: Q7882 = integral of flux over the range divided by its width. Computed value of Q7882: 12.2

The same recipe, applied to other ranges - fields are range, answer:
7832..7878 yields 12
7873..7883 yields 12.2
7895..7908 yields 12.2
